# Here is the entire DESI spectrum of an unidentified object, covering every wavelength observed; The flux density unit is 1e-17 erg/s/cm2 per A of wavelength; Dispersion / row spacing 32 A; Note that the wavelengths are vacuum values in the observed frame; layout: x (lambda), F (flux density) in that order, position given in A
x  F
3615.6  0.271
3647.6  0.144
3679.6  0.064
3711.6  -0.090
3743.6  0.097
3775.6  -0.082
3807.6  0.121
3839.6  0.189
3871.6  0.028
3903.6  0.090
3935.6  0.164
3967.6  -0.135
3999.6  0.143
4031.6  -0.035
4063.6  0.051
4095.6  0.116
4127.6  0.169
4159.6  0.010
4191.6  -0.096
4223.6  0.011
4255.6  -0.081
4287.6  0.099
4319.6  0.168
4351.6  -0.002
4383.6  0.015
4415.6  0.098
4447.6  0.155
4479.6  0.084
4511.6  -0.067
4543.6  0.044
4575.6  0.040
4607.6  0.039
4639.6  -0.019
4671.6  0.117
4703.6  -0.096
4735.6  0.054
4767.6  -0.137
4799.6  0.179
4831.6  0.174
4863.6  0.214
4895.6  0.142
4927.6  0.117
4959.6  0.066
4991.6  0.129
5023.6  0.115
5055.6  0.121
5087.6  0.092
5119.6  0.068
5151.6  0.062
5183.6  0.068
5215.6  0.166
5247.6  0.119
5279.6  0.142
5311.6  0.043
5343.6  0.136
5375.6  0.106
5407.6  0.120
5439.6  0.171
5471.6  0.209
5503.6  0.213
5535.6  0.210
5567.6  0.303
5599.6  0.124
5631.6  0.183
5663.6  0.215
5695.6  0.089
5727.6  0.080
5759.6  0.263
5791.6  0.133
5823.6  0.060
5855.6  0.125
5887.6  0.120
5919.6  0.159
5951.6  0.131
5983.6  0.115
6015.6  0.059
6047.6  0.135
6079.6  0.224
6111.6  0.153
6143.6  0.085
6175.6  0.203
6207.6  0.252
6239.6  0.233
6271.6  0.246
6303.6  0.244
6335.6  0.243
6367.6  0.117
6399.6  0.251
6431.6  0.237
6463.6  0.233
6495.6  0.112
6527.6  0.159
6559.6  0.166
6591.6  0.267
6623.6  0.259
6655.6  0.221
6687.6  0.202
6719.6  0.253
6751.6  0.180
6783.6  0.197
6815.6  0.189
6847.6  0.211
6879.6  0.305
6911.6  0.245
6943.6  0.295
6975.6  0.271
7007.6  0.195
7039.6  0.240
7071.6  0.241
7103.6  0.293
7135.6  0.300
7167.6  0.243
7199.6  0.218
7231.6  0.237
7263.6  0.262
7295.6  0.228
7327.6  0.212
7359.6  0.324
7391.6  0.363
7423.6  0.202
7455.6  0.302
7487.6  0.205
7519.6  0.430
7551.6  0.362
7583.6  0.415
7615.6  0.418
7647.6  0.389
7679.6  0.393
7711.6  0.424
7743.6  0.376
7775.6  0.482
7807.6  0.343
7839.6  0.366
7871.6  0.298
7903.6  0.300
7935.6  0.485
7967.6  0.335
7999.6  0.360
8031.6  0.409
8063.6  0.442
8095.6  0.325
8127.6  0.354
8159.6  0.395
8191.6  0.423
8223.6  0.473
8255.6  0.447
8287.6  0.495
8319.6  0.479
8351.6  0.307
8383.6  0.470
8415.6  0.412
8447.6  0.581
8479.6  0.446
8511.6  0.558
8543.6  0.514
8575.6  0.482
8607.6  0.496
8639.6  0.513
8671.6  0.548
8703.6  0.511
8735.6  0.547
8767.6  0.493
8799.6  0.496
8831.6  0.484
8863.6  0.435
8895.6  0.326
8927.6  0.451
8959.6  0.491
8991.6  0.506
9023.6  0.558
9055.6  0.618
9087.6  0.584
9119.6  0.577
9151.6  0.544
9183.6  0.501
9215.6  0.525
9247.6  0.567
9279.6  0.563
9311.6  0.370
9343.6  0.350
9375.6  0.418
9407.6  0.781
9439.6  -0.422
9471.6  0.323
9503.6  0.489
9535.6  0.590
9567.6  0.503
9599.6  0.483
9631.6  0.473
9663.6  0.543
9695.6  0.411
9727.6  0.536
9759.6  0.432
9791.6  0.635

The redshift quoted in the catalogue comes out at 0.89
